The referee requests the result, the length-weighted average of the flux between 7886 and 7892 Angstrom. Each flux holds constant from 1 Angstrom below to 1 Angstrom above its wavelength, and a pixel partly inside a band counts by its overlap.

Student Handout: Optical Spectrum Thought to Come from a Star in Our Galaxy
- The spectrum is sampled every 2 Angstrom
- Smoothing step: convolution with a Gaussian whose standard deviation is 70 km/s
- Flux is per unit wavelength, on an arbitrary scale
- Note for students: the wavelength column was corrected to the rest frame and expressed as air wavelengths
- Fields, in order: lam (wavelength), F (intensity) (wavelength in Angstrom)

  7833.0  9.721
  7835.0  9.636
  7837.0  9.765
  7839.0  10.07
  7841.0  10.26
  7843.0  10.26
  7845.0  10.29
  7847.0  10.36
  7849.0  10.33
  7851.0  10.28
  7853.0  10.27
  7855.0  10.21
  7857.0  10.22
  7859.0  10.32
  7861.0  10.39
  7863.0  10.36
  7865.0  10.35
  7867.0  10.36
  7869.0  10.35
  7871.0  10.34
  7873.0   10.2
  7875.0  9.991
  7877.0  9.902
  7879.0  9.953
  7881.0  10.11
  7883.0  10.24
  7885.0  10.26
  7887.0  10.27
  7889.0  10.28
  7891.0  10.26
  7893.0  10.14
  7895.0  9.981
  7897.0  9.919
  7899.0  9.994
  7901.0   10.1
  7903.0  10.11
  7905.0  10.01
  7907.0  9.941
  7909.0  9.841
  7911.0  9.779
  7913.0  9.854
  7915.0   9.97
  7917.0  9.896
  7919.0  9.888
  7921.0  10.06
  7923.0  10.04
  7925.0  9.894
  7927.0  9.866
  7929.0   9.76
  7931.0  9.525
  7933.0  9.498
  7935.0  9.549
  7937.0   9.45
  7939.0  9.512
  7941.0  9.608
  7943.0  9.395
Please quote 10.3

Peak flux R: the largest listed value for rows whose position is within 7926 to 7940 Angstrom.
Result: 9.866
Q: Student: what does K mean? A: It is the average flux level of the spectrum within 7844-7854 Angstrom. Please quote 10.3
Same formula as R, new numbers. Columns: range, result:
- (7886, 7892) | 10.28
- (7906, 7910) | 9.941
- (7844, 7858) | 10.36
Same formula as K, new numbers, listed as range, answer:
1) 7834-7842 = 9.93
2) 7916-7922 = 9.95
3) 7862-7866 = 10.4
